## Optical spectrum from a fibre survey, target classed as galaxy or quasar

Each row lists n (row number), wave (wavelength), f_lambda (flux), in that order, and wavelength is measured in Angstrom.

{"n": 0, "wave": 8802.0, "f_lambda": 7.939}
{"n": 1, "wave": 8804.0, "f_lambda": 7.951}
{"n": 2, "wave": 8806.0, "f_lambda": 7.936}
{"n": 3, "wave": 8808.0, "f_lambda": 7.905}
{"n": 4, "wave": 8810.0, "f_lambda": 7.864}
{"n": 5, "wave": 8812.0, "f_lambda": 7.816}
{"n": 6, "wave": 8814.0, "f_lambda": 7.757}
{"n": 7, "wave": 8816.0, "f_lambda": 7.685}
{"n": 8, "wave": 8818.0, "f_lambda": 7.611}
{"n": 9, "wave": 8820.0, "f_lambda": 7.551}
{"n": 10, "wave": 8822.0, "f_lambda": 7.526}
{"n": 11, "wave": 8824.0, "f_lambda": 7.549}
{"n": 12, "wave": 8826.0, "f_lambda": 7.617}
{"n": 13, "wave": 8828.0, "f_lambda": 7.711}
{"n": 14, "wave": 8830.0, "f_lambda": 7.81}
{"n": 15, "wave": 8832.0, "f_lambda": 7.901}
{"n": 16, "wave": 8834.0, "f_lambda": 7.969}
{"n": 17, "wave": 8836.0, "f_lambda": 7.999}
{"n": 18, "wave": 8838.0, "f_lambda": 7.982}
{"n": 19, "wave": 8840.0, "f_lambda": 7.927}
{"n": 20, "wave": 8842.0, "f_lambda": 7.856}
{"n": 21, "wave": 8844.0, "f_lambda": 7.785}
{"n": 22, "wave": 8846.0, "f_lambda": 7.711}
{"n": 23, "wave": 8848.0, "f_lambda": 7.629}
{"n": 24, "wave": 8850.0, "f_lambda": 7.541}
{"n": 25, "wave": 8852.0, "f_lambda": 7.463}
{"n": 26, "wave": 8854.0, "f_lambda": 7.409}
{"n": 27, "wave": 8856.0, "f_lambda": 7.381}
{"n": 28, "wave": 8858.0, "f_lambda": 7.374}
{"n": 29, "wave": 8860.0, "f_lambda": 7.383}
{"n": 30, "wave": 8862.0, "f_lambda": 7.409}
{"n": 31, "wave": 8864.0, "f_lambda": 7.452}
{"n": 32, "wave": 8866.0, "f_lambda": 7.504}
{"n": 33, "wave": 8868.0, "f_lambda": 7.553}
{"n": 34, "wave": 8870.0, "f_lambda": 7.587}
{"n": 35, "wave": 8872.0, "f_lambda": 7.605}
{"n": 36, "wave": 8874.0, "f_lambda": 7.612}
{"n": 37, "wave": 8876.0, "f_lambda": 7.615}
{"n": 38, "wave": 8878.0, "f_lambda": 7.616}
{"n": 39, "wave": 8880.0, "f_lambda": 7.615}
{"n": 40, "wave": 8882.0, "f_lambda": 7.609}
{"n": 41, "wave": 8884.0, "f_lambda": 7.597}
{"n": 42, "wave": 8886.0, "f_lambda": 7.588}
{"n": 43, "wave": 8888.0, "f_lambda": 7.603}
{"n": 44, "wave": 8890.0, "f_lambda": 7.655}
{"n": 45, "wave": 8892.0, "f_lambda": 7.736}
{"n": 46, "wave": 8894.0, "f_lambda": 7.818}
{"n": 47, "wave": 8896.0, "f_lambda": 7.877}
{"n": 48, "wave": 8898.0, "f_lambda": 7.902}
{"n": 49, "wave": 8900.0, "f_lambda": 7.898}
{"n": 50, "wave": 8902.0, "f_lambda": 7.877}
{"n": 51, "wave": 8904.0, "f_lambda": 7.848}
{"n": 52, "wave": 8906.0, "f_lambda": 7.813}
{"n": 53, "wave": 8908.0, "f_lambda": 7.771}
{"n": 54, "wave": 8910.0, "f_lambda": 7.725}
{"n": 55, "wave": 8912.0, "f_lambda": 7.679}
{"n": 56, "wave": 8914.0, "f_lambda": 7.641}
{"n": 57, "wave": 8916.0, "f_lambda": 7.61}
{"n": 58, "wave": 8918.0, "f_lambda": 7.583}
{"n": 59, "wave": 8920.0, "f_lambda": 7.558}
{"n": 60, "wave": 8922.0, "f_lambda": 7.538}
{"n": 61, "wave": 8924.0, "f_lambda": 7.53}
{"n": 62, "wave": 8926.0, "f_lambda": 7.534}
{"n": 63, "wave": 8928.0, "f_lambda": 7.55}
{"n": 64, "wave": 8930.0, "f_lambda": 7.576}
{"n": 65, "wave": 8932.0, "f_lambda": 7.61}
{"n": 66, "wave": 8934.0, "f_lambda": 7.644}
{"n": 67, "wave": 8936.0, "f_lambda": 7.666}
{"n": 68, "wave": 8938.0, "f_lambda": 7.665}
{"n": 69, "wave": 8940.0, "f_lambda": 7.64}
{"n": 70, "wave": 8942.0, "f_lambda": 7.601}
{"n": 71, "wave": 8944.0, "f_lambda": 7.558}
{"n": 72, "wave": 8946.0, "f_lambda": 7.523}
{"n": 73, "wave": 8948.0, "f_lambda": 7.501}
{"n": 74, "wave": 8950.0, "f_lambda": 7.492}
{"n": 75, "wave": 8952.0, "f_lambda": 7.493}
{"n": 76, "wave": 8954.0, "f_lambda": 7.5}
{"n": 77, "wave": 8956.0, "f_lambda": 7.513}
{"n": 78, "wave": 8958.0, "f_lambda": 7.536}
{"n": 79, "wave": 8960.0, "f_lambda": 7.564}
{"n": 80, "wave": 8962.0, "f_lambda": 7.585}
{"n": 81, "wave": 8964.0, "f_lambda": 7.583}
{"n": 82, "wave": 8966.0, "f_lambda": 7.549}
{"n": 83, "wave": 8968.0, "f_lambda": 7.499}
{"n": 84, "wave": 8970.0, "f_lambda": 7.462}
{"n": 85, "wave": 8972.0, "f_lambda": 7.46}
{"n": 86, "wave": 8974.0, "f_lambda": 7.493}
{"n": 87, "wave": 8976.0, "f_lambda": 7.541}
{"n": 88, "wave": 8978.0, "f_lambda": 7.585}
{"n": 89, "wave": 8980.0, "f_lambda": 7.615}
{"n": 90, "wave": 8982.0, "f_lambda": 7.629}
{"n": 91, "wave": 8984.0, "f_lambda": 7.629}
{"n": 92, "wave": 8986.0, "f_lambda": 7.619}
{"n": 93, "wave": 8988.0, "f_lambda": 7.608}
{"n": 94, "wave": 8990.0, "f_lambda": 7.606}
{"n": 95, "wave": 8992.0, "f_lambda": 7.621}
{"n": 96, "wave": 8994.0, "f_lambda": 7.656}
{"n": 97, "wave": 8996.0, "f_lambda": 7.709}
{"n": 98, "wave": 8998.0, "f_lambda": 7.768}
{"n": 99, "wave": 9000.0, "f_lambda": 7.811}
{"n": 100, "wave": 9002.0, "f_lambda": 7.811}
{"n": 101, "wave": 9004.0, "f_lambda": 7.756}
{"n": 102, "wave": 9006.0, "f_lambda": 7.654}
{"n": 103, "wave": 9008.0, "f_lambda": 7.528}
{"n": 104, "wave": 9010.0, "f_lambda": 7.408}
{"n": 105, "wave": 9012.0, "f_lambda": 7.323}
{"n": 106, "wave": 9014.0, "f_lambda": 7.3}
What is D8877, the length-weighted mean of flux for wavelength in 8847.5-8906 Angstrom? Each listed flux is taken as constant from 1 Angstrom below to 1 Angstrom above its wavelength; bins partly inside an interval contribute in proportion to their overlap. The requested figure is 7.62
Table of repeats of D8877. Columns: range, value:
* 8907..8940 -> 7.62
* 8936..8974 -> 7.54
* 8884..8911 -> 7.77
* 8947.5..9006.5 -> 7.6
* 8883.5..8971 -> 7.63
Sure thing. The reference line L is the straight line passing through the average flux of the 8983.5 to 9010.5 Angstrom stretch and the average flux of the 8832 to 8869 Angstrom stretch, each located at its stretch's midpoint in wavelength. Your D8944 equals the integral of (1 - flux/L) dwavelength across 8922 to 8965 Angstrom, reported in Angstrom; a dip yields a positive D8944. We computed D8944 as 0.49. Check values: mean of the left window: 7.64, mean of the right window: 7.66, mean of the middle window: 7.56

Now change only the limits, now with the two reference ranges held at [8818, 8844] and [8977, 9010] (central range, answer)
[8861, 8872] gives 0.3 Angstrom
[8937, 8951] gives 0.2 Angstrom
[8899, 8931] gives 0.2 Angstrom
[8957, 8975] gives 0.4 Angstrom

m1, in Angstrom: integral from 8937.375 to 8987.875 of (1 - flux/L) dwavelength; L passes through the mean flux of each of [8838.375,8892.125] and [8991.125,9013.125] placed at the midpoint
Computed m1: 0.47 Angstrom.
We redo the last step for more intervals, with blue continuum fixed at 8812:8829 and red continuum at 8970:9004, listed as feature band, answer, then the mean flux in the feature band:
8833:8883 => 0.1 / 7.62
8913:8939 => 0.1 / 7.59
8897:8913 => -0.4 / 7.81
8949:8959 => 0.2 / 7.51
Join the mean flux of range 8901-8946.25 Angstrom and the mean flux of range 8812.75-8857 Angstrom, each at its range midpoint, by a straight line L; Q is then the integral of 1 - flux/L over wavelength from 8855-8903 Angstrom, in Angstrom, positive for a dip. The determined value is 0.3 Angstrom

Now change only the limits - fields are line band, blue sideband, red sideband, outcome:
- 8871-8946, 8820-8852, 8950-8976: -0.4 Angstrom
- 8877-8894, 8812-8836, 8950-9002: 0.1 Angstrom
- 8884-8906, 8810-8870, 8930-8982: -0.5 Angstrom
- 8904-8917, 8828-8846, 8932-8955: -0.1 Angstrom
